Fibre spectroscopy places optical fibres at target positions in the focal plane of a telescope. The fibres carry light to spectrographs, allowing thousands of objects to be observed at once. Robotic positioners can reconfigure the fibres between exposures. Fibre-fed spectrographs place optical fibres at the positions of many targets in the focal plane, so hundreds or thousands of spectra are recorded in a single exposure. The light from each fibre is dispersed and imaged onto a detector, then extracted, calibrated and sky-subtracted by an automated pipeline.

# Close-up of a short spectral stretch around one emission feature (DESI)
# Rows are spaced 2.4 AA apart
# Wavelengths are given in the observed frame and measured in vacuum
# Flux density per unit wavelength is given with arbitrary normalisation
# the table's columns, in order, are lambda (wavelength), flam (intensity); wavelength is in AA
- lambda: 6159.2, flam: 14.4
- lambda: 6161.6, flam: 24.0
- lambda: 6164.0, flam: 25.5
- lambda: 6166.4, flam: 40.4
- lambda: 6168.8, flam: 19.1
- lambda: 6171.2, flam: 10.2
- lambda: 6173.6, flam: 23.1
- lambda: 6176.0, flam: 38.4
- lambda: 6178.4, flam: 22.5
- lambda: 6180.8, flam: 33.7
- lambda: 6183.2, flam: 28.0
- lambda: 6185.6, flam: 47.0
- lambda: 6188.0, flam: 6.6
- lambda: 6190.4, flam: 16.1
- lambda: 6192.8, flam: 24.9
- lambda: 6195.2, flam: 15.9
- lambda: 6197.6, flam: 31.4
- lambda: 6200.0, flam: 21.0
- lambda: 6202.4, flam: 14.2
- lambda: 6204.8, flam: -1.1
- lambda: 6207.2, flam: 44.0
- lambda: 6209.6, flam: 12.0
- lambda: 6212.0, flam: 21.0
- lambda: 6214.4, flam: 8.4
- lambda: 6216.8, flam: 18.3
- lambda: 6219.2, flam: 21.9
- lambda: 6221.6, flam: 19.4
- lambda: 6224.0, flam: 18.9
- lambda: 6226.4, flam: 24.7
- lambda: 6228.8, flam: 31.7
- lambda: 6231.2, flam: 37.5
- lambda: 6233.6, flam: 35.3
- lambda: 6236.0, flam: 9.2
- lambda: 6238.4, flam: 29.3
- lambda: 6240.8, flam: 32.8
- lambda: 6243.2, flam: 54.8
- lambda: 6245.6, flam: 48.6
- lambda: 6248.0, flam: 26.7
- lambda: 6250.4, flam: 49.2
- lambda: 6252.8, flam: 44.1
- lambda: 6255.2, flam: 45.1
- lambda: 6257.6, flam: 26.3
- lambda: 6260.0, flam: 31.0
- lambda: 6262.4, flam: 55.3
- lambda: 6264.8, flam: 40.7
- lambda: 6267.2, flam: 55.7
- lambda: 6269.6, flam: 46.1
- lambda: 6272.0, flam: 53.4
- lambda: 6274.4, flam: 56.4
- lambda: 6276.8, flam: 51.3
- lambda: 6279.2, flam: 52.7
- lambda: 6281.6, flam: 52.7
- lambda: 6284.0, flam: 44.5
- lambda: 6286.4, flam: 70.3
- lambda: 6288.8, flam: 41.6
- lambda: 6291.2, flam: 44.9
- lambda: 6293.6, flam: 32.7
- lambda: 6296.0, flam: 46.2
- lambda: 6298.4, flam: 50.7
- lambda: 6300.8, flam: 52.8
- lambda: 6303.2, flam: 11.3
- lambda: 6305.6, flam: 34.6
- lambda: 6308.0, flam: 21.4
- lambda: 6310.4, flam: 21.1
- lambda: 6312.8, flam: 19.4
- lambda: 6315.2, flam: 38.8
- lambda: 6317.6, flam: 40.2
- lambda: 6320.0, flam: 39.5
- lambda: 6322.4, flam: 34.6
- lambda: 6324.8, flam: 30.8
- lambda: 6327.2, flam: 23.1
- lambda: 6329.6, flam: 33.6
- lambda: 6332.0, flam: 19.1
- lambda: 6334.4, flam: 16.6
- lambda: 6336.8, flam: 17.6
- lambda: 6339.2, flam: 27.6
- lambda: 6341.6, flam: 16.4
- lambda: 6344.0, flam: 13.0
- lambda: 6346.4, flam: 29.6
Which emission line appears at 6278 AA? Mg II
